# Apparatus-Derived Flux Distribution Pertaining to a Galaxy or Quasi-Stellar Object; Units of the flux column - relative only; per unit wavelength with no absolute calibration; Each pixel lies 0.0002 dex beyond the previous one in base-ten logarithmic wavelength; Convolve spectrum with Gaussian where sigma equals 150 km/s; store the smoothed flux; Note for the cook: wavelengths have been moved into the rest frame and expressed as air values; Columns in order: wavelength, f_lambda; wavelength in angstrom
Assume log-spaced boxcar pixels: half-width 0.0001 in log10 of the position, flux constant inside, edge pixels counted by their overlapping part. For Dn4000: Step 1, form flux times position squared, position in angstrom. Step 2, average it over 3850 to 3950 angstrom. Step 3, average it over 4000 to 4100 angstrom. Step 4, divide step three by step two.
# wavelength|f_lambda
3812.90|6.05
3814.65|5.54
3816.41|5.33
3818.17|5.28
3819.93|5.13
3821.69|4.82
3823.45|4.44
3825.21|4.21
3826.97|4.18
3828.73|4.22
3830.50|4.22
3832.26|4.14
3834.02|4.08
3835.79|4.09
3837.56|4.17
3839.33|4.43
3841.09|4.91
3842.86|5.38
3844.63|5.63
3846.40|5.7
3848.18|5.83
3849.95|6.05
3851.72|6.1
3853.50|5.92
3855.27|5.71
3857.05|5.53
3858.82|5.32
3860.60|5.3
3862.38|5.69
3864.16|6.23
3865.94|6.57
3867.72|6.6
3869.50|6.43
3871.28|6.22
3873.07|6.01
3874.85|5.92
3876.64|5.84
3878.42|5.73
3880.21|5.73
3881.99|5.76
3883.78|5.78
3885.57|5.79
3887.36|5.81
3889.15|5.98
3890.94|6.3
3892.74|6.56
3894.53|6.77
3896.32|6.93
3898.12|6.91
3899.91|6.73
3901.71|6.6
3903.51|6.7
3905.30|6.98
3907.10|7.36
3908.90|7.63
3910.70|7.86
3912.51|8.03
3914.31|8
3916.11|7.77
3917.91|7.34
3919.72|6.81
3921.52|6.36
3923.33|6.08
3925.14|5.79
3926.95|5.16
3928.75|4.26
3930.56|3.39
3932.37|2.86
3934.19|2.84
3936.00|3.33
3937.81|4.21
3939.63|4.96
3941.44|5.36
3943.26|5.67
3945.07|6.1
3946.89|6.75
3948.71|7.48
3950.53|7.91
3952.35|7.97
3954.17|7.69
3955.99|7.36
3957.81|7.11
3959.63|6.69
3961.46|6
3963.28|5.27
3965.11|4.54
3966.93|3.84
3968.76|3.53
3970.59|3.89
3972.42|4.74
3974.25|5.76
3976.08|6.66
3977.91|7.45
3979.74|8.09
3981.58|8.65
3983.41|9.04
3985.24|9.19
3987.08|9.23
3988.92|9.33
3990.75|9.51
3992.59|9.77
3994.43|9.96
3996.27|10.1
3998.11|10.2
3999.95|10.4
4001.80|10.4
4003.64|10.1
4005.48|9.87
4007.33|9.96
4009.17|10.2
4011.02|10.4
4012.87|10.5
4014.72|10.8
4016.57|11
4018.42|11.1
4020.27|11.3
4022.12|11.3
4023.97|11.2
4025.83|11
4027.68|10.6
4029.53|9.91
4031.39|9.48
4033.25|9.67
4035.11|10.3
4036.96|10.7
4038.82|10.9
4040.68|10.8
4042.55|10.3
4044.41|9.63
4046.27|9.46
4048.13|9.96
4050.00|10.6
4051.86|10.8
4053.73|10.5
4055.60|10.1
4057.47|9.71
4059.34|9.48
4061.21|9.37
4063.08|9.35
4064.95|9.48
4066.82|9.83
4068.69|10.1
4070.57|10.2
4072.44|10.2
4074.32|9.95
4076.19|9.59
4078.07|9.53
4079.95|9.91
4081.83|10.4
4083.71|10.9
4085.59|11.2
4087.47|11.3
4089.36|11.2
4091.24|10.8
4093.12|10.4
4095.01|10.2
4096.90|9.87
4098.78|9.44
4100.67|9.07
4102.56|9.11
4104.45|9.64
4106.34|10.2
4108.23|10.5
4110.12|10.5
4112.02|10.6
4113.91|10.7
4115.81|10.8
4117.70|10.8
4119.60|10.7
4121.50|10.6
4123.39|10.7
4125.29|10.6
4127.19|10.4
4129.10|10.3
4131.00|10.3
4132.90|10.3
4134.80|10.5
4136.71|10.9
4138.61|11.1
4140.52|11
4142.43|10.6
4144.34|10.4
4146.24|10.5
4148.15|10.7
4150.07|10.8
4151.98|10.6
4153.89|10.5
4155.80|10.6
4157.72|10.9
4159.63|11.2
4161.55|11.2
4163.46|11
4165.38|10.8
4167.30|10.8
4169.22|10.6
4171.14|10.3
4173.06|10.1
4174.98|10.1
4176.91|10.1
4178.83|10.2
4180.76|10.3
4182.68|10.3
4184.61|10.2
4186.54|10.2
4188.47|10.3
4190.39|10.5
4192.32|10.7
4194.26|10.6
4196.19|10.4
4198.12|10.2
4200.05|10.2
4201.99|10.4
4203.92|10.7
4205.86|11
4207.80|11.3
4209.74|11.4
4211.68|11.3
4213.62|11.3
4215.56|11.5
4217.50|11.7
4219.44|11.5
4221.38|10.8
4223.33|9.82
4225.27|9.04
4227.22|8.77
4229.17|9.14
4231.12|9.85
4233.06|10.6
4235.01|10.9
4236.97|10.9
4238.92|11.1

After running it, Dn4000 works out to 1.84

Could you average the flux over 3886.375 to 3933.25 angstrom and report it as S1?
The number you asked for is 6.42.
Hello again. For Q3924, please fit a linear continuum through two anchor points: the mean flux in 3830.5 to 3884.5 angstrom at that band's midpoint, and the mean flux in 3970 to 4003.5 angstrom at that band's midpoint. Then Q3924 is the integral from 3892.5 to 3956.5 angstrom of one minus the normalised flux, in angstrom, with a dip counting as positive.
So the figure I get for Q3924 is 7.0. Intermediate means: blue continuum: 5.54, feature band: 6.28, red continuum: 8.55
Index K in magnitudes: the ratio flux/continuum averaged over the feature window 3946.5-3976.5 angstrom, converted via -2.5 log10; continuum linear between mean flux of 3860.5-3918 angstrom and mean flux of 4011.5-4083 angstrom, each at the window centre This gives 0.33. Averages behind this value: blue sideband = 6.55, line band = 6.05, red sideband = 10.2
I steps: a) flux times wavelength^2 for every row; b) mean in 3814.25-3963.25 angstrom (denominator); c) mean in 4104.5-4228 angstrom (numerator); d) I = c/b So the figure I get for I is 2.08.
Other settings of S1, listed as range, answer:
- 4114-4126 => 10.7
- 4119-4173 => 10.7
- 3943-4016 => 8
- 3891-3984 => 6.22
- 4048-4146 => 10.3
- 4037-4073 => 10.1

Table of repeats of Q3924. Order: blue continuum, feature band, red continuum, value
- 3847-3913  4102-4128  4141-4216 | -1.95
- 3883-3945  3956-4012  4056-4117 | -1.72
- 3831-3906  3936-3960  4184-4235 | 1.73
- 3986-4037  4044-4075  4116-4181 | 1.40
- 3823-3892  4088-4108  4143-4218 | -1.53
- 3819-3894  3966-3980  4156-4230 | 3.60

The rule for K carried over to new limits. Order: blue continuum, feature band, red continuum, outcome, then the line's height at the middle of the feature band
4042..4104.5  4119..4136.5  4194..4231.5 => -0.03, 10.2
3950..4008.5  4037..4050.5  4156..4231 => -0.18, 8.65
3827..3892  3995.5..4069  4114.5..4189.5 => -0.21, 8.5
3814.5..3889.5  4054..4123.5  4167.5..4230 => -0.15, 8.86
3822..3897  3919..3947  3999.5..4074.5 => 0.45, 7.49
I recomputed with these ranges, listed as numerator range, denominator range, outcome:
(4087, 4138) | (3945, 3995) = 1.56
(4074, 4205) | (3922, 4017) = 1.56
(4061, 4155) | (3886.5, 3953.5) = 1.83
